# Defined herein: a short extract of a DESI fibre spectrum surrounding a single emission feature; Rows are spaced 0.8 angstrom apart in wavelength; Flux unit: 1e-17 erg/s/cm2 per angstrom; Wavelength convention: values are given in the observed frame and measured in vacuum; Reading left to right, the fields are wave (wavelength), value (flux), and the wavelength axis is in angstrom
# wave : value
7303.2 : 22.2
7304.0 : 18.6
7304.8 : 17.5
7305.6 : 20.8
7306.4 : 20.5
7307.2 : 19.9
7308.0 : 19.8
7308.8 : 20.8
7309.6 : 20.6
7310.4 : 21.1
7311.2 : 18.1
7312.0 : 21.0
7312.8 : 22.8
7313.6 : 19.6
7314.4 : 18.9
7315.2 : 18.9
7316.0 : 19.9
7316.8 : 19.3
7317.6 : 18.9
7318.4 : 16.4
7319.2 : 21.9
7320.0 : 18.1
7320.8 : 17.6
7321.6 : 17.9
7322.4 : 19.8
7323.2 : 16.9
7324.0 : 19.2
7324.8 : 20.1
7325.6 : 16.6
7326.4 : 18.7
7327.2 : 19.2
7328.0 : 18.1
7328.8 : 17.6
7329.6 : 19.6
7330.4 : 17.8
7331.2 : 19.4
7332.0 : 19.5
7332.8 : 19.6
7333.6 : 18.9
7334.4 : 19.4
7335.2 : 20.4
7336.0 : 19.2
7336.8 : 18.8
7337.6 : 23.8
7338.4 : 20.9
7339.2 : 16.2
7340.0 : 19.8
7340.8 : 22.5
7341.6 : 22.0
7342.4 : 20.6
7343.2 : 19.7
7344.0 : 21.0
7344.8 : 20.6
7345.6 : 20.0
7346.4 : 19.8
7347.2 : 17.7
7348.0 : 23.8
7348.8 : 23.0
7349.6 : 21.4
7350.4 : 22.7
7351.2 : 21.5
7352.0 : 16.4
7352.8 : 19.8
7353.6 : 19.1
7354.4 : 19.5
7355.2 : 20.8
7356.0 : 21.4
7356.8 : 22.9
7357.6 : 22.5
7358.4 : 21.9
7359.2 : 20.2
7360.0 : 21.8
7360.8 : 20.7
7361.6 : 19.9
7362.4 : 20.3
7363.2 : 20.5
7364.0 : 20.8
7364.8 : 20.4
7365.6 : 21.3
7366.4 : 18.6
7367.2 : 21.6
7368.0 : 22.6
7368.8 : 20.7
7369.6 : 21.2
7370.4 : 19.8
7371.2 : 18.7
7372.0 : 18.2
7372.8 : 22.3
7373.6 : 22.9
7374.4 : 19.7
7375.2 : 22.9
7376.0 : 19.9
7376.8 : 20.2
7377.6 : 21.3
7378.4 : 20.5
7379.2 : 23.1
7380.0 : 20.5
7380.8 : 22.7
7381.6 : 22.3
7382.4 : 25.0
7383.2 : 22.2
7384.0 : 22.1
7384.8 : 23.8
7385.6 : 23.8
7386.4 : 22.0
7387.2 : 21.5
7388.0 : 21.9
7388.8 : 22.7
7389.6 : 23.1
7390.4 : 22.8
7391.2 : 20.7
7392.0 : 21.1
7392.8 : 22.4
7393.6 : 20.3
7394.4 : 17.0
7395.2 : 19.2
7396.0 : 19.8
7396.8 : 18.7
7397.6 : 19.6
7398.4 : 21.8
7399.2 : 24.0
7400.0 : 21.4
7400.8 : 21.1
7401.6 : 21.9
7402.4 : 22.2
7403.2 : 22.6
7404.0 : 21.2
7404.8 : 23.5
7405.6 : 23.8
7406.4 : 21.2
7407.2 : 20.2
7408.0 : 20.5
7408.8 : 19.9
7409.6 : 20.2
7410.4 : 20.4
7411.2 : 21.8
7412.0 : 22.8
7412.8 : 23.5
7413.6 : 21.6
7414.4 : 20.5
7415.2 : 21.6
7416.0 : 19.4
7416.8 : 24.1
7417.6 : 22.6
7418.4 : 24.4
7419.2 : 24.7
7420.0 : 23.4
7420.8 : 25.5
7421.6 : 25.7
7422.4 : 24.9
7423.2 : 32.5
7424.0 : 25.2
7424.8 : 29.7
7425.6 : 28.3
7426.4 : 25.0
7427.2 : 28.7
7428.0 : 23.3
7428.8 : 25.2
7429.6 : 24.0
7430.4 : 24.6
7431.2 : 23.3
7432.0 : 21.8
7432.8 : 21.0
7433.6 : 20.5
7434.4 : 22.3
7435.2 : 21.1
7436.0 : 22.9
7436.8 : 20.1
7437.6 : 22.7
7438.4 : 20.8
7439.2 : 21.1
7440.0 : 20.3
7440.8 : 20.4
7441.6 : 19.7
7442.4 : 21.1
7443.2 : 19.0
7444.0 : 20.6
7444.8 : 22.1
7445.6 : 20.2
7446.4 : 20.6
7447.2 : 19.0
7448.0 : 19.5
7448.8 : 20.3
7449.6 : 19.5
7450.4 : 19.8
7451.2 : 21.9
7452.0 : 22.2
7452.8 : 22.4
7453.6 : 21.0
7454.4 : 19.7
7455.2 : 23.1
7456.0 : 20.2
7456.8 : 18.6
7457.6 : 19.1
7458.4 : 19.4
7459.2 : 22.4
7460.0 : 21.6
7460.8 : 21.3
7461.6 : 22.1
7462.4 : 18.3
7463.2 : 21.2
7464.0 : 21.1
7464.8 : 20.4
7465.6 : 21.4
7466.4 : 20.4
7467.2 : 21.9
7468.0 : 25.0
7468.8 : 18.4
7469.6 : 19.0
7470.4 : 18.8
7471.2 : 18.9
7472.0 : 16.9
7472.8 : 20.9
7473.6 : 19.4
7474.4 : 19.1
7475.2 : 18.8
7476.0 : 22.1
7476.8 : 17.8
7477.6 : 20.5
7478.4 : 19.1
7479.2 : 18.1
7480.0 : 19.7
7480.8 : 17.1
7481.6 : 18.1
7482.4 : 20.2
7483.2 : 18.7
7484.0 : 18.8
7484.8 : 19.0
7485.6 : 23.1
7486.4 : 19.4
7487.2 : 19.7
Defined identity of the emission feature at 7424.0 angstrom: [N II] 6583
